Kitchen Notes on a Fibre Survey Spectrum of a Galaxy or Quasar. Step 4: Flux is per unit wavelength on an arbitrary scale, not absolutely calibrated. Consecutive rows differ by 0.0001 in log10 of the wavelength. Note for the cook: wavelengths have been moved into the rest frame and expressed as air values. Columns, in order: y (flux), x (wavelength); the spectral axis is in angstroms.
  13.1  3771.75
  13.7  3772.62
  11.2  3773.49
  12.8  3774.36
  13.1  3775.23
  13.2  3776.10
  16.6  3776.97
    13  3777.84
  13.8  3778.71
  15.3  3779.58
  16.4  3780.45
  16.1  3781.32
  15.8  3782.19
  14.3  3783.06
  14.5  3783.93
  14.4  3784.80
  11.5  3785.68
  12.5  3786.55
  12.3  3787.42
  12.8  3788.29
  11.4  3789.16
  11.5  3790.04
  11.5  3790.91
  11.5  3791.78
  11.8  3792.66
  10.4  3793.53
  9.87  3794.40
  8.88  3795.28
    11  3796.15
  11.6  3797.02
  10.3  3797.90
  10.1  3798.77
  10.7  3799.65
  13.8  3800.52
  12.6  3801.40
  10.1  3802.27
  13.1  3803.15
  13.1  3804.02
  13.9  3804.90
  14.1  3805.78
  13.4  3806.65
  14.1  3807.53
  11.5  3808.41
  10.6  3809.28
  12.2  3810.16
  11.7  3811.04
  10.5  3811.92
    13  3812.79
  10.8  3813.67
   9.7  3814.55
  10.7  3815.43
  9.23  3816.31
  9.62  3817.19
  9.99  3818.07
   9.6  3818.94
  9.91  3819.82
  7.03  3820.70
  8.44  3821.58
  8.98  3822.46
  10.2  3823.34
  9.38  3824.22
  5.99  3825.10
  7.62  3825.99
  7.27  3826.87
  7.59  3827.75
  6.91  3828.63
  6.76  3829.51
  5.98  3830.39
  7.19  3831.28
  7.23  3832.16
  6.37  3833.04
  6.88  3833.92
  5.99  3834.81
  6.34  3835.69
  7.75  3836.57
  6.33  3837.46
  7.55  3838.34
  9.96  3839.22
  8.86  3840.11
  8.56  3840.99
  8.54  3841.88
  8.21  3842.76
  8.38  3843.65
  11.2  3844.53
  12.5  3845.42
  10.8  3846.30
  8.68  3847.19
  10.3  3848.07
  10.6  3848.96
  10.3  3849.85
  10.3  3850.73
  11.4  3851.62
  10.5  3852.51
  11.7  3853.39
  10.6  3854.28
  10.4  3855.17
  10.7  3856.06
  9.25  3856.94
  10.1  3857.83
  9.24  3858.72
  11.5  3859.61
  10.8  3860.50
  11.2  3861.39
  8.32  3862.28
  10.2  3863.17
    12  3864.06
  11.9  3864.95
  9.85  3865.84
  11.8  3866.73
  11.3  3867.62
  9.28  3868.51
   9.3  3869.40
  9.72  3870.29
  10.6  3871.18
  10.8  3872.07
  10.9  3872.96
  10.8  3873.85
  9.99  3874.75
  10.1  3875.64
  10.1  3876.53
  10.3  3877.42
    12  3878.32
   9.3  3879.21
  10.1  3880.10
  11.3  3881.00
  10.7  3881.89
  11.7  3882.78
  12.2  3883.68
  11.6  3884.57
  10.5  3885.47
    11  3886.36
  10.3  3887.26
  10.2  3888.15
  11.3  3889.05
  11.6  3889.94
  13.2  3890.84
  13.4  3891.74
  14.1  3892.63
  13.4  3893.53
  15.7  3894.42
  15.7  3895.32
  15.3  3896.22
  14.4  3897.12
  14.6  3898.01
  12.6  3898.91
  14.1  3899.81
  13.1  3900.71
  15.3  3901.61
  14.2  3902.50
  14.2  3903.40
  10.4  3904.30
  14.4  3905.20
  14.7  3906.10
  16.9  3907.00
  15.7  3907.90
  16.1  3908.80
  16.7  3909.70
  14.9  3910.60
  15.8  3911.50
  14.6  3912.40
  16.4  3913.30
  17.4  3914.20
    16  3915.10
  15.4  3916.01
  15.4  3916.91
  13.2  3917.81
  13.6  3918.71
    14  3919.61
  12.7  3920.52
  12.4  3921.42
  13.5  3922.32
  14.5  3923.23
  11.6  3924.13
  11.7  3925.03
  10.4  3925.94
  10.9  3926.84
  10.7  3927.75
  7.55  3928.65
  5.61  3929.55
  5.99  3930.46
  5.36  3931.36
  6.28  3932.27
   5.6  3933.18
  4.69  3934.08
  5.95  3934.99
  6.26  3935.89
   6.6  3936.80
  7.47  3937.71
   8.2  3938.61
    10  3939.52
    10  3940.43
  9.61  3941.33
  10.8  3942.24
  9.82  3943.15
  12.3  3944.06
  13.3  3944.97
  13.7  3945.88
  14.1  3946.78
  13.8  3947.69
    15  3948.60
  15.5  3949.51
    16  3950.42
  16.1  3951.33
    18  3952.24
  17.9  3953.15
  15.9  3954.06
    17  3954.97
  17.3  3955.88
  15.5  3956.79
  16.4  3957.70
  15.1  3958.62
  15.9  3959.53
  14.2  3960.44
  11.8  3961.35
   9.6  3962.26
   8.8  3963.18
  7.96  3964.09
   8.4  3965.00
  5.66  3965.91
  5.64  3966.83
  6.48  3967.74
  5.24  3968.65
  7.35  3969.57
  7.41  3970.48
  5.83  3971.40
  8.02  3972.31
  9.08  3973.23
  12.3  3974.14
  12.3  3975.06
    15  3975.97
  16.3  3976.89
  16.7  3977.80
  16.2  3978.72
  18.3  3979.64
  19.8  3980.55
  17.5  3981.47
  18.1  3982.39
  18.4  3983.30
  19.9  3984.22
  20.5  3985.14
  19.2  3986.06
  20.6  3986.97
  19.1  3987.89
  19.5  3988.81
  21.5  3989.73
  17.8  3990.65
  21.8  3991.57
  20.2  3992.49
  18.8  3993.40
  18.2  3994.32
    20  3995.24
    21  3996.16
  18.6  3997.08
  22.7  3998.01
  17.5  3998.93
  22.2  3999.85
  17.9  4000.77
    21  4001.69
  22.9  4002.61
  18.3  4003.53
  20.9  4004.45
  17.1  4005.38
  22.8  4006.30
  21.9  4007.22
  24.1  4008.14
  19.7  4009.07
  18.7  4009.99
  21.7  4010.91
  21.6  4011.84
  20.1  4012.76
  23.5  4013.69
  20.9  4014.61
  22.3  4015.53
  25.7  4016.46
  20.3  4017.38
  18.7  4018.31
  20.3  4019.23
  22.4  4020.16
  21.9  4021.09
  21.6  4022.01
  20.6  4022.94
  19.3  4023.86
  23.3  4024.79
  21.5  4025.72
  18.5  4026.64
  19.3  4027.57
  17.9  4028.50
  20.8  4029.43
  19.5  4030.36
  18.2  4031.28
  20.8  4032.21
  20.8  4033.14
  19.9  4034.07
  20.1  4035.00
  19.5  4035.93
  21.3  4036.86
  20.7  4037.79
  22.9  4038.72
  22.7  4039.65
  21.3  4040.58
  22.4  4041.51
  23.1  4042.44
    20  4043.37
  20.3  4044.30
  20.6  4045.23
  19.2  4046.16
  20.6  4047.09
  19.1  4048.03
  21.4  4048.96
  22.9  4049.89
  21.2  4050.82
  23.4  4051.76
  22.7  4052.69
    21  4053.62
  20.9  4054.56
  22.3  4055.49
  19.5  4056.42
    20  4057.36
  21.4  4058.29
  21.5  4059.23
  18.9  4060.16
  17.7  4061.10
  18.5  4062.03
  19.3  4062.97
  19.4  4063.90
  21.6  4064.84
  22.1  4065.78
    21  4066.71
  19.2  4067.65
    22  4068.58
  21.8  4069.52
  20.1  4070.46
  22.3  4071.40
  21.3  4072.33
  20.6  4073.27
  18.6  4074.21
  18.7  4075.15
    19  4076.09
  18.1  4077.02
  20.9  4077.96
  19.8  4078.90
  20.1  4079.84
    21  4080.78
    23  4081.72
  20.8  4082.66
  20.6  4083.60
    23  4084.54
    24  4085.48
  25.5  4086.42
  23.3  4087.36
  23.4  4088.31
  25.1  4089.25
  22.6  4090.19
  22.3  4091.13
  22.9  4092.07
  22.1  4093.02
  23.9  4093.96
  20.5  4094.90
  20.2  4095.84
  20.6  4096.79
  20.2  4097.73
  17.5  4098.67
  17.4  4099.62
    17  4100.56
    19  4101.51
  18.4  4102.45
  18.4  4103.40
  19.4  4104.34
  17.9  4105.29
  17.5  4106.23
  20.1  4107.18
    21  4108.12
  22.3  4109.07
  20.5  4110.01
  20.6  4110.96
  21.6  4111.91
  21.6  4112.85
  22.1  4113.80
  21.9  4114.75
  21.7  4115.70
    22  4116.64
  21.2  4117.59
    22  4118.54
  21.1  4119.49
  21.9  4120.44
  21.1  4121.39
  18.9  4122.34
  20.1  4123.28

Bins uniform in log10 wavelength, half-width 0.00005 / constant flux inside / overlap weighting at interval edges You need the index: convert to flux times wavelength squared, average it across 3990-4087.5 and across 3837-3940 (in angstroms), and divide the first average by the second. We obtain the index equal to 2.0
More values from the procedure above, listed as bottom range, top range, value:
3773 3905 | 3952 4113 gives 1.92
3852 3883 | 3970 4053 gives 2.01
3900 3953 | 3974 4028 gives 1.68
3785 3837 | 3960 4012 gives 1.77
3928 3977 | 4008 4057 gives 2.03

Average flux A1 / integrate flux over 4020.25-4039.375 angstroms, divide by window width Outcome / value 20.5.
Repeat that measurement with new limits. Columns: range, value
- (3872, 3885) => 10.8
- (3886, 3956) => 12.7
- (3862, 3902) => 11.7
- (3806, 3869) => 9.59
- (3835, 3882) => 10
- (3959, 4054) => 18.4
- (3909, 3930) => 13.3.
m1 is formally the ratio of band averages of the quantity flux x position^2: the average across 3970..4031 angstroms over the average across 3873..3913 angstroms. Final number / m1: 1.56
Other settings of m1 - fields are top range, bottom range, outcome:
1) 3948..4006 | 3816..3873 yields 1.82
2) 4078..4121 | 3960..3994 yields 1.58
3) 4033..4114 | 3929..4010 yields 1.51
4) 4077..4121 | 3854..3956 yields 1.93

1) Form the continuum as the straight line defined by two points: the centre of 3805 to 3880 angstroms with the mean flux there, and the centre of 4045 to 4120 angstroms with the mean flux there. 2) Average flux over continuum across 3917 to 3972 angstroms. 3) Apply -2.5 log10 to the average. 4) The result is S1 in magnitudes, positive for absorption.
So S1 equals 0.29 mag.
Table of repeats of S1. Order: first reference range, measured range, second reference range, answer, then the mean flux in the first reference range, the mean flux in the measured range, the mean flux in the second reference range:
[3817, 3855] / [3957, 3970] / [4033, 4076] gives 0.487 mag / 8.71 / 10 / 20.8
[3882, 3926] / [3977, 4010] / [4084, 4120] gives -0.155 mag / 13.7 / 19.7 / 21.1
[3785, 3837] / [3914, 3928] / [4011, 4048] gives 0.167 mag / 10.1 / 13.3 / 20.9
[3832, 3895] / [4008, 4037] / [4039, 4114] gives -0.145 mag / 10.3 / 20.7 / 20.8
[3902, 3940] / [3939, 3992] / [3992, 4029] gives 0.161 mag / 11.8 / 14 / 20.6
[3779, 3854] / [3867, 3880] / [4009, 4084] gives 0.248 mag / 10.4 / 10.3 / 20.7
